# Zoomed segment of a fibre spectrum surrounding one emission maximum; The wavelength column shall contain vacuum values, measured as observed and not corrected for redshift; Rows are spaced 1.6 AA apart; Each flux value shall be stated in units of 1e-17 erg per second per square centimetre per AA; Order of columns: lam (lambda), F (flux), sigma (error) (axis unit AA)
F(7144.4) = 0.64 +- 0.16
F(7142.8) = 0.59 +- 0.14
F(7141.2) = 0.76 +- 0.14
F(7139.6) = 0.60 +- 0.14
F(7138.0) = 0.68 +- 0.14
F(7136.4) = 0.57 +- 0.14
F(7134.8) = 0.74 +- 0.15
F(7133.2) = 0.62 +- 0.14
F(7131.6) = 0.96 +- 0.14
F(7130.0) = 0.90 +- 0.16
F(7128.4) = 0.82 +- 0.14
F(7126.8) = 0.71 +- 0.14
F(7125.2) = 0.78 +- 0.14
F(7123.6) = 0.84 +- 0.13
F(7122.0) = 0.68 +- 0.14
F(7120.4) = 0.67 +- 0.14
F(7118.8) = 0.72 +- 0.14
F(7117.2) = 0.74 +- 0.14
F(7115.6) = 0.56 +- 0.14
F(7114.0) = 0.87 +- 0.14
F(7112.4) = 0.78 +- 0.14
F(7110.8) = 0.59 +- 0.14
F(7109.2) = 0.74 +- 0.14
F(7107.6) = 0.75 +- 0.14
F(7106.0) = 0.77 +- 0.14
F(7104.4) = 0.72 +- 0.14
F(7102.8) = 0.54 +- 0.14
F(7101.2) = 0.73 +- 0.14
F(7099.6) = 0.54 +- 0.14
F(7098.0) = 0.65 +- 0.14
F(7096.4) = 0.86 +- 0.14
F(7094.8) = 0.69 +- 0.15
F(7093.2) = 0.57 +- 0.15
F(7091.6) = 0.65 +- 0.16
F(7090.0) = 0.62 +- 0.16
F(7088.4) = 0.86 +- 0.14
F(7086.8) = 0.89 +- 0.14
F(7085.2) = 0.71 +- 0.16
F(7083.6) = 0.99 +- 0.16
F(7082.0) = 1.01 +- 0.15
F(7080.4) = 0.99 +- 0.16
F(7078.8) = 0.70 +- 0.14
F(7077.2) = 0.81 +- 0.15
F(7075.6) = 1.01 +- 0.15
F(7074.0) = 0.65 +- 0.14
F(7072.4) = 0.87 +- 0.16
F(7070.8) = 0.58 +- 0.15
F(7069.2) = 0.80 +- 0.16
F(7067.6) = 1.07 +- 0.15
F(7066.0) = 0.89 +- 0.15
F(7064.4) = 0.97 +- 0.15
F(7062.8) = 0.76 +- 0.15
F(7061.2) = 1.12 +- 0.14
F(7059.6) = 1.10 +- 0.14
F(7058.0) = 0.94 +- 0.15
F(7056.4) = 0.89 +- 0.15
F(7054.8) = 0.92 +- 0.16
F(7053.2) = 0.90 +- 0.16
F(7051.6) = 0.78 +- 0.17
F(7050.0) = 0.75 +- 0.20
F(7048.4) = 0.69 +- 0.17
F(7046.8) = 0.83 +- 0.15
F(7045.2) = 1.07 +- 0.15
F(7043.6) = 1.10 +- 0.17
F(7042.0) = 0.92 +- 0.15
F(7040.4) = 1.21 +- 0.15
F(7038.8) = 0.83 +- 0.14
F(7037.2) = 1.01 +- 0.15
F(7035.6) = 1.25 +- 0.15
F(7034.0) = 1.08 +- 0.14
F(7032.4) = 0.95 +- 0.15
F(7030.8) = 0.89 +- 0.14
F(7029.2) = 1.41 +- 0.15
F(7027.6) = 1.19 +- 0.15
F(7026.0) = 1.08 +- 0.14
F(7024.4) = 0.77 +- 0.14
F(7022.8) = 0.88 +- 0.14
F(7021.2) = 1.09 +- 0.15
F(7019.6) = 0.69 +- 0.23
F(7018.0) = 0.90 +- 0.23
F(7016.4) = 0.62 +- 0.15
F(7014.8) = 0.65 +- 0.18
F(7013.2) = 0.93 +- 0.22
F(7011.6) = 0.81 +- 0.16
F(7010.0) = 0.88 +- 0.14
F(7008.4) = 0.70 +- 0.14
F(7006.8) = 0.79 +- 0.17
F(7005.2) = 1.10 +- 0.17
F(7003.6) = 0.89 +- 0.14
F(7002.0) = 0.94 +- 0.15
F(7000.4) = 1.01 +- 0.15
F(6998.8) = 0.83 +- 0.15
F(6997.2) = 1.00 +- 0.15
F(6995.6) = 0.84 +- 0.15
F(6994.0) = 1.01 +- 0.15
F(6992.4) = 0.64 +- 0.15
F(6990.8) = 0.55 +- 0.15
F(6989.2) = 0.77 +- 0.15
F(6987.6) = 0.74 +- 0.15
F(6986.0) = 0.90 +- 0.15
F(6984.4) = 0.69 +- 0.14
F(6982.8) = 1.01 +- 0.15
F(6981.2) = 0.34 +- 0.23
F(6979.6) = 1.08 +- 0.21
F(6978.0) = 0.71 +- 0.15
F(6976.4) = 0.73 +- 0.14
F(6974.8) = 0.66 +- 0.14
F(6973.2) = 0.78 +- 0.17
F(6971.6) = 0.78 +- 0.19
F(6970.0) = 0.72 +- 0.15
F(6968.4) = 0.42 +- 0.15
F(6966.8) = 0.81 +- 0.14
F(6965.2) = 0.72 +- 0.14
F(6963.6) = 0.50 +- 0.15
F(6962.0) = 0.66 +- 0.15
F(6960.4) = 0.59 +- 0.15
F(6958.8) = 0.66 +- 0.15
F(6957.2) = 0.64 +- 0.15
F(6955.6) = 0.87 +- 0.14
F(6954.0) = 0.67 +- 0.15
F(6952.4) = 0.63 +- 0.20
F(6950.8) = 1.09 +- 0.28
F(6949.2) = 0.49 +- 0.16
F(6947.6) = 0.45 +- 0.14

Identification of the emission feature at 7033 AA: Mg II 2798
